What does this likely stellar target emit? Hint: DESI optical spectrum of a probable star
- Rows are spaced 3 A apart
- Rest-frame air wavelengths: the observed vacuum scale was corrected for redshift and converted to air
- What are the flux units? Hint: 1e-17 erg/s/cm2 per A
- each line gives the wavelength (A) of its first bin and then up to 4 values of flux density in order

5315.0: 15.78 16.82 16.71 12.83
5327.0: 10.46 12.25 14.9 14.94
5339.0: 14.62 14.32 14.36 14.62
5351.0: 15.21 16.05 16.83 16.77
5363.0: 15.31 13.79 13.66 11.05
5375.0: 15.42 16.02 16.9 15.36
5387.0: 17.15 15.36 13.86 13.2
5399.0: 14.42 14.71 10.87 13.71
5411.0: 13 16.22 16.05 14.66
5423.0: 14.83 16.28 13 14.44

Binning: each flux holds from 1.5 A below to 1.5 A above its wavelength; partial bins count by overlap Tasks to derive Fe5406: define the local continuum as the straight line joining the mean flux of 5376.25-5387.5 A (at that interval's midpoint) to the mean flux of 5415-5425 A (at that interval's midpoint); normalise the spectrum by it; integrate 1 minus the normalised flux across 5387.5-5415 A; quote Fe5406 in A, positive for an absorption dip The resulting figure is 3.1 A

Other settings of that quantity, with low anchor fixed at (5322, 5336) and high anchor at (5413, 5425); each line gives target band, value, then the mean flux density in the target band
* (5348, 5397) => -3.31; 15.1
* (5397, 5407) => 1.09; 13.3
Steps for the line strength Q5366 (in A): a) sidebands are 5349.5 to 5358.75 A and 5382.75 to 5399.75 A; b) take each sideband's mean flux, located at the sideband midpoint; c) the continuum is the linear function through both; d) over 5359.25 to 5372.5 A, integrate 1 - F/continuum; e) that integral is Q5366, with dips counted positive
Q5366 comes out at 1.3 A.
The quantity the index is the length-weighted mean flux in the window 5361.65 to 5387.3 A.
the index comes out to 14.9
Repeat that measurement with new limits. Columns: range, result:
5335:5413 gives 14.7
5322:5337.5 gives 13.2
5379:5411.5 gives 14.5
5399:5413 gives 13.3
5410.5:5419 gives 15.3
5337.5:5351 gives 14.6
